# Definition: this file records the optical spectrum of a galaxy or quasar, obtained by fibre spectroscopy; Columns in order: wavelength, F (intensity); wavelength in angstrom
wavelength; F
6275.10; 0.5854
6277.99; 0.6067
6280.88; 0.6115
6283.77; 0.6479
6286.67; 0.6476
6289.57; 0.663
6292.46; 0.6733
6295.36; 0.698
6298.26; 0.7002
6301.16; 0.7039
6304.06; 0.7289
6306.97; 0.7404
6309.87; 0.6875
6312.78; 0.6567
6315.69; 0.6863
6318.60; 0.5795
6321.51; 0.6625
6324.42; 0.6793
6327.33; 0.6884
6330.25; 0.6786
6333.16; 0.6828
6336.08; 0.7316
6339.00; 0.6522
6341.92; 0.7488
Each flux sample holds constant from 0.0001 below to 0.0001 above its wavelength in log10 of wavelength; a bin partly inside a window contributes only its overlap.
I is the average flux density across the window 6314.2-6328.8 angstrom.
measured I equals 0.659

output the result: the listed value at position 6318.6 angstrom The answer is 0.5795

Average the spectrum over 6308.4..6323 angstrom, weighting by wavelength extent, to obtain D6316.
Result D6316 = 0.655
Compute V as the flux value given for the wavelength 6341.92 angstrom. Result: 0.7488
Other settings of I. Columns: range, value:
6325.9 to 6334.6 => 0.683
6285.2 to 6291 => 0.654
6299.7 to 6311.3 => 0.715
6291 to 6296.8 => 0.686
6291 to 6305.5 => 0.701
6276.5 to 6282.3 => 0.609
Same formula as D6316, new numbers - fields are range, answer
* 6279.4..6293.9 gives 0.649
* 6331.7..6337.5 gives 0.707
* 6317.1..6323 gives 0.622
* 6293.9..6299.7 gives 0.699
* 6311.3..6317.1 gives 0.671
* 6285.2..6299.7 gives 0.676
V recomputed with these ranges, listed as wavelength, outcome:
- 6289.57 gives 0.663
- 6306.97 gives 0.7404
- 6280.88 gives 0.6115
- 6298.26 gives 0.7002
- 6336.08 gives 0.7316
